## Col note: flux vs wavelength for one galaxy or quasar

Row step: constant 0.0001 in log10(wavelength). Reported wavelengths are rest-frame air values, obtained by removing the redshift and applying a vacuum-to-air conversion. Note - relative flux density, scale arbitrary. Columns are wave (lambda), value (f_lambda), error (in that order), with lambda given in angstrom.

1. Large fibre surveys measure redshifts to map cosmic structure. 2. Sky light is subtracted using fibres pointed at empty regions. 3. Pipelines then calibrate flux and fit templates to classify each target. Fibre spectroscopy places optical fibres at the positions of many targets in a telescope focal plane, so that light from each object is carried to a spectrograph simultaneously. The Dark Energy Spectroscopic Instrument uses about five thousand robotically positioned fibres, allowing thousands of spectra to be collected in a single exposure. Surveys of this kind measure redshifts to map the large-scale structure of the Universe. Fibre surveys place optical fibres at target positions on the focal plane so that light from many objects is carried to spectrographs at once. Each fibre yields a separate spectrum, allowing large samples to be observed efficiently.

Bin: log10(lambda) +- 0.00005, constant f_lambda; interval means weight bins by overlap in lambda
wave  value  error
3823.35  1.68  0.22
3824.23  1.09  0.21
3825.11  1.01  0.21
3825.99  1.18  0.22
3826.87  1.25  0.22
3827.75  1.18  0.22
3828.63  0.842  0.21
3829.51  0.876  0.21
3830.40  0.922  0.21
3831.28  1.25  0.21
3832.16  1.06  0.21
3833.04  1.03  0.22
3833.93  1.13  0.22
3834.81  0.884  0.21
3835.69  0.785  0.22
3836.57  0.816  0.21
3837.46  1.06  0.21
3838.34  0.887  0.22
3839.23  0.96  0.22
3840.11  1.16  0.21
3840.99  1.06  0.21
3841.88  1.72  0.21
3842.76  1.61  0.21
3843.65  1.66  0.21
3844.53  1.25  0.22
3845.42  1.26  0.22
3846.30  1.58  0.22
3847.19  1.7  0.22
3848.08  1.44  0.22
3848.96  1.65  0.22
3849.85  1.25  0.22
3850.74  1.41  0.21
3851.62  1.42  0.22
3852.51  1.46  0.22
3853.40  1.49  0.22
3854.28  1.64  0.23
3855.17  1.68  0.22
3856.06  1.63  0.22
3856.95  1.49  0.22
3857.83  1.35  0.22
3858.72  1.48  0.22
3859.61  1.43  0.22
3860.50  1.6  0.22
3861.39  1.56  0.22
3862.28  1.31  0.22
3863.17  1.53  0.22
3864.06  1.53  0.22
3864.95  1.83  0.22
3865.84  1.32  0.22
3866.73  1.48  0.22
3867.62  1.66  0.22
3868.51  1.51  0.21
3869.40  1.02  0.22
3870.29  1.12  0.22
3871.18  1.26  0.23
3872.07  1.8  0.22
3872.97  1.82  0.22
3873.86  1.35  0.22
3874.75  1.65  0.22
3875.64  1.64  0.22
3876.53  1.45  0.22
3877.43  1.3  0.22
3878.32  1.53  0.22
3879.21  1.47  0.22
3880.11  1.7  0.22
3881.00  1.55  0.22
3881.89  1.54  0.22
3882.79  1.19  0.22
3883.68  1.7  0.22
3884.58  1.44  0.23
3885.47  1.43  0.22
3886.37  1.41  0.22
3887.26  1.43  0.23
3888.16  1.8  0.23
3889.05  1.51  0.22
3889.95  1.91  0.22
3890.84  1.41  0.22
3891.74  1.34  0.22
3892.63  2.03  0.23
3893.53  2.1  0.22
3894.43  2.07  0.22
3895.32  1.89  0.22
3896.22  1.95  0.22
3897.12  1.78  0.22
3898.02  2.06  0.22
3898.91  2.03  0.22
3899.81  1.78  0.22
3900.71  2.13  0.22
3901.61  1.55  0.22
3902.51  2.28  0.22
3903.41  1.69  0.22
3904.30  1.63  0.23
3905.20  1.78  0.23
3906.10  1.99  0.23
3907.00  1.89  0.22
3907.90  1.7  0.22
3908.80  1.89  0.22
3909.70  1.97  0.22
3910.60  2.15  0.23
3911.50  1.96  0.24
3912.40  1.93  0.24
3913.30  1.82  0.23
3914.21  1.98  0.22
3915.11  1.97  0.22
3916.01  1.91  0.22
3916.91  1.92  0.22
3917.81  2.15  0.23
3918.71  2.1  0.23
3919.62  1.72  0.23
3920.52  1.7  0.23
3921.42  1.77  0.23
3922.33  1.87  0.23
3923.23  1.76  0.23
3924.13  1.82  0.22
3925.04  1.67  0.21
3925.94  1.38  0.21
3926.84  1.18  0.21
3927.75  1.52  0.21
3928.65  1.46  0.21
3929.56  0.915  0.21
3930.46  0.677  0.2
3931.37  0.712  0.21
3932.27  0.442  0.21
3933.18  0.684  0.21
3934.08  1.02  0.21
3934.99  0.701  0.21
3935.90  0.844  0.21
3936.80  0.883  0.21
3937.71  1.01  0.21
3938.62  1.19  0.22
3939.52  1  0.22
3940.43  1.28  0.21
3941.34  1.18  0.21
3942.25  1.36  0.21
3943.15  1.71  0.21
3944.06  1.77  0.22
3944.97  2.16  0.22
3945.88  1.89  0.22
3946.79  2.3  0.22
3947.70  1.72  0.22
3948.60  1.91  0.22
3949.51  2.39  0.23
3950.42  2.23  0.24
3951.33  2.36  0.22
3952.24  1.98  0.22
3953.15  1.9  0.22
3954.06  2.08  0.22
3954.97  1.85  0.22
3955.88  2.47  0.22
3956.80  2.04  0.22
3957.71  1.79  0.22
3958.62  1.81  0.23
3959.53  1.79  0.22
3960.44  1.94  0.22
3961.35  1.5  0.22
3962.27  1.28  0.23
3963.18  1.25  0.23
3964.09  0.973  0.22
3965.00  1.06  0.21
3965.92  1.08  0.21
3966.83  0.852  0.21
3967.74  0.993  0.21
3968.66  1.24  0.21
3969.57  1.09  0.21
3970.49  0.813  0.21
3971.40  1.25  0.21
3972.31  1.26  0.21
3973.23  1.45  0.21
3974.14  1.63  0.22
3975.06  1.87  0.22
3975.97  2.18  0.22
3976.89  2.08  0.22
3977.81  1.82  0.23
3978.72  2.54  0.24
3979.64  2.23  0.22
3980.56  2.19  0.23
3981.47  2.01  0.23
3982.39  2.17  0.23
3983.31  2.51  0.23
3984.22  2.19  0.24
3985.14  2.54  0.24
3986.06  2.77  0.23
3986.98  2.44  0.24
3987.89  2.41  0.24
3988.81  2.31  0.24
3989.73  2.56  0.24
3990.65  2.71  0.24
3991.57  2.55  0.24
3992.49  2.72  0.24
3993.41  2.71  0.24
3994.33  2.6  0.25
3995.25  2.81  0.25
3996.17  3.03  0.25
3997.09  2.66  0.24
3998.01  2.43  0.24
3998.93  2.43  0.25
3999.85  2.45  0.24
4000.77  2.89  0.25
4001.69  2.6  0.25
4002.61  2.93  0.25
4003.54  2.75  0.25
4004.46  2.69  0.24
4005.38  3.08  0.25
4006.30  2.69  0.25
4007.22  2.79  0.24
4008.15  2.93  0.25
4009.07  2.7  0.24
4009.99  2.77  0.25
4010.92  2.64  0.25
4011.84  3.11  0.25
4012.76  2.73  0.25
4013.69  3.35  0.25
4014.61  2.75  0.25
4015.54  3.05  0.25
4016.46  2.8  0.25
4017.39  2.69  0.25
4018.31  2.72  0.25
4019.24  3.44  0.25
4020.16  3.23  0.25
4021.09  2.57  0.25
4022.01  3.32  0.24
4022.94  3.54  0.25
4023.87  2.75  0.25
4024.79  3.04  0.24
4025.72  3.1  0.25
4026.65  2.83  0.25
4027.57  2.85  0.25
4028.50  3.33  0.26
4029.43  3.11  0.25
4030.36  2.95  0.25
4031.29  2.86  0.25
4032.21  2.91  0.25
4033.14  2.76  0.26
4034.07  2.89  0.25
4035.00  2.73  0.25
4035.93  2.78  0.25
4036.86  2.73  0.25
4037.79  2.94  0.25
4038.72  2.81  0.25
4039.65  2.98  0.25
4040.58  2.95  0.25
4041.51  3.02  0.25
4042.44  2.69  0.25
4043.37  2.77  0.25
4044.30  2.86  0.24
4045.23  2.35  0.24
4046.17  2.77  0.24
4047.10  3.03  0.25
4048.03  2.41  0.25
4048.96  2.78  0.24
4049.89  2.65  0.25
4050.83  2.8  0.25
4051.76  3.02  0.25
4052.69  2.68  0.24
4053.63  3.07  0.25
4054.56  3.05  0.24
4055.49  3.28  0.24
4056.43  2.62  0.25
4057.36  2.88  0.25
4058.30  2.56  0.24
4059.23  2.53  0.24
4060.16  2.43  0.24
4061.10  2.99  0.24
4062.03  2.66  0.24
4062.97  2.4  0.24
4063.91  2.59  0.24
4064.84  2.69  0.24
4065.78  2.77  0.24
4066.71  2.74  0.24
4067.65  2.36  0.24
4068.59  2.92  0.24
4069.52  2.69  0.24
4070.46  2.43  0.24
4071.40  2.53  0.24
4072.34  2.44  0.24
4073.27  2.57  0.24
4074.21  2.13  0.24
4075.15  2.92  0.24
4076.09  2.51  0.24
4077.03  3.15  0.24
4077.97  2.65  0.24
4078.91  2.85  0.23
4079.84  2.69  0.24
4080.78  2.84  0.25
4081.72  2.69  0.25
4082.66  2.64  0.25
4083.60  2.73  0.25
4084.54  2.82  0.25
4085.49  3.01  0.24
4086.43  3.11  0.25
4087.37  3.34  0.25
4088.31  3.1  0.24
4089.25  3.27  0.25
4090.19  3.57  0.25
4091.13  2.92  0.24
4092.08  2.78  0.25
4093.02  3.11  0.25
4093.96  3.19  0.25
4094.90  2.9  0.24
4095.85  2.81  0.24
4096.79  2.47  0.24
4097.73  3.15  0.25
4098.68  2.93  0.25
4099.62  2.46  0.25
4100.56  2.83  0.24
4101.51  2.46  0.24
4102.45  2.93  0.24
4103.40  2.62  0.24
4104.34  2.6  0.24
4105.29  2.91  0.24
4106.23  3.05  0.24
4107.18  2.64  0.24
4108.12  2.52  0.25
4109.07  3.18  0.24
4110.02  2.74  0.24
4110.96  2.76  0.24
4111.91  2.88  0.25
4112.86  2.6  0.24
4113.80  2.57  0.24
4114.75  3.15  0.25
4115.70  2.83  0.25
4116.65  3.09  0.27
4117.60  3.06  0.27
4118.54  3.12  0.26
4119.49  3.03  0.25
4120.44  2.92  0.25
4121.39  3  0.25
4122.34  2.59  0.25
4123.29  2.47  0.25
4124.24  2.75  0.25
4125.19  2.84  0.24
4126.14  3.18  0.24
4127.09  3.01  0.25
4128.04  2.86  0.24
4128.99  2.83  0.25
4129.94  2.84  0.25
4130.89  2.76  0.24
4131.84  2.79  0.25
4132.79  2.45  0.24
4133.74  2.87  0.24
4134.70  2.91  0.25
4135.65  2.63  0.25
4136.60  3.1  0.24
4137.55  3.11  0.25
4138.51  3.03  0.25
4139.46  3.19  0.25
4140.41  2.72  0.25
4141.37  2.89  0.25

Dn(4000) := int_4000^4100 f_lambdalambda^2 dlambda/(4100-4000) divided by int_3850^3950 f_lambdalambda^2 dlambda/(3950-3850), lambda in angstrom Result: 1.93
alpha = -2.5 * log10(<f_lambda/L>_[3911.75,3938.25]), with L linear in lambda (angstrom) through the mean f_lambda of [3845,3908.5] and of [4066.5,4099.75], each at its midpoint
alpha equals 0.291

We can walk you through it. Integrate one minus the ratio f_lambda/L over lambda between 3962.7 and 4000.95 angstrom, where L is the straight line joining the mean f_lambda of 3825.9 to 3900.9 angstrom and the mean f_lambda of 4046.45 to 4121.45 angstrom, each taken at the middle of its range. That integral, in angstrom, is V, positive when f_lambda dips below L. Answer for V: 2.9 angstrom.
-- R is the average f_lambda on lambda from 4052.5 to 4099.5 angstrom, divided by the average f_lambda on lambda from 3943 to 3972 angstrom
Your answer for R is 1.7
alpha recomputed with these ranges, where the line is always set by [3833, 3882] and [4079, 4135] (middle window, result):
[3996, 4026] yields -0.23 mag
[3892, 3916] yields -0.14 mag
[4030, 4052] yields -0.13 mag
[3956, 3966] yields 0.28 mag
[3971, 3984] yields 0.09 mag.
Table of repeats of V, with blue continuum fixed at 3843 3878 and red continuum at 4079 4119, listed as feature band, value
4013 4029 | -3.89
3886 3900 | -0.86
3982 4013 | -4.95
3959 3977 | 6.38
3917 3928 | 0.70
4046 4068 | -0.88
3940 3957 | 0.69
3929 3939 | 5.68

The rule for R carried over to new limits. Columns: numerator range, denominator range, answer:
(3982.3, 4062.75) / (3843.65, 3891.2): 1.86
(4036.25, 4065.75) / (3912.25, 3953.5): 1.78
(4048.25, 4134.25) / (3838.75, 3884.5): 1.91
